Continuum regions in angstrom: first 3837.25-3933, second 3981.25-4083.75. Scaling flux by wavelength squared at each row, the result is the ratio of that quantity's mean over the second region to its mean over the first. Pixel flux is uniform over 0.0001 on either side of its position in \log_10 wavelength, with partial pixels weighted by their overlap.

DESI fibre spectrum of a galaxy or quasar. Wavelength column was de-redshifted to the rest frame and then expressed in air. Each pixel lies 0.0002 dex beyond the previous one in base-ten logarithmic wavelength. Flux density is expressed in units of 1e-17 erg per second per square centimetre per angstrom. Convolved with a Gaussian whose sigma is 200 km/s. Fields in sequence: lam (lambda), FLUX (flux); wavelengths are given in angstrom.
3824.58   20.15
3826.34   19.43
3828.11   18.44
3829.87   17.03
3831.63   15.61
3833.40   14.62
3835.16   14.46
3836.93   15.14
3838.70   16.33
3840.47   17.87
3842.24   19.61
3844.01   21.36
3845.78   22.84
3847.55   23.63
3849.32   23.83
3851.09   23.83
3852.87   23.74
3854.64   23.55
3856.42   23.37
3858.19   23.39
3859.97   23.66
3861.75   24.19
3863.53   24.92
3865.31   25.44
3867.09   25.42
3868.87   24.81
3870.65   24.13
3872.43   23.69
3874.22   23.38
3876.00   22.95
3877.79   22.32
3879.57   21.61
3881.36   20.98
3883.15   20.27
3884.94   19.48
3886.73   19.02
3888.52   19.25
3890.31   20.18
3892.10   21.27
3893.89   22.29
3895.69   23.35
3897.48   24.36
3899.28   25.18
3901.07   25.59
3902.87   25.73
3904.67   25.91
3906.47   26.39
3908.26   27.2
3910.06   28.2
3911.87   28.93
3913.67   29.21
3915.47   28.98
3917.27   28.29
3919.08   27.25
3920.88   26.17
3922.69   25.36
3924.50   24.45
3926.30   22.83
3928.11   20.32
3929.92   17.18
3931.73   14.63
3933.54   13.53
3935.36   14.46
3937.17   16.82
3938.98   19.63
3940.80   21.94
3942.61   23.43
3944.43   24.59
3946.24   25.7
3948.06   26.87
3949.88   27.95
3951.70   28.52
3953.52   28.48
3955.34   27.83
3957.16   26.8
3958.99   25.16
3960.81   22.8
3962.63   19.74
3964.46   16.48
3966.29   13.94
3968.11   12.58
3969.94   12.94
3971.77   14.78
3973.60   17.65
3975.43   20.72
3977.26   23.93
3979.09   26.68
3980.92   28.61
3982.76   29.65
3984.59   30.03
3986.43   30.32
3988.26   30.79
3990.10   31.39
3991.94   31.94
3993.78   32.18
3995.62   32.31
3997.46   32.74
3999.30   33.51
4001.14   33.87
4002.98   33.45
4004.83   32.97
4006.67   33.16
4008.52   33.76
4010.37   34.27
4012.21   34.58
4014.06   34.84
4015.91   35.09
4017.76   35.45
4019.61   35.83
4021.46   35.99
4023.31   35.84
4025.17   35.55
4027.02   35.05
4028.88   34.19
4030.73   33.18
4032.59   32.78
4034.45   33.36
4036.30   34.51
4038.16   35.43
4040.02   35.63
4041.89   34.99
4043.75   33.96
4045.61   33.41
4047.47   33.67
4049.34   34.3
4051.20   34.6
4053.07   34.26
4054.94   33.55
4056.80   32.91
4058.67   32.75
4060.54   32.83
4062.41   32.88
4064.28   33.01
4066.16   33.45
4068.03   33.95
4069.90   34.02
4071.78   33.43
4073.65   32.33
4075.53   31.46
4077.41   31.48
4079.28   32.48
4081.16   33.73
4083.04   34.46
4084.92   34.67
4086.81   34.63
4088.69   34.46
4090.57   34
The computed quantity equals 1.55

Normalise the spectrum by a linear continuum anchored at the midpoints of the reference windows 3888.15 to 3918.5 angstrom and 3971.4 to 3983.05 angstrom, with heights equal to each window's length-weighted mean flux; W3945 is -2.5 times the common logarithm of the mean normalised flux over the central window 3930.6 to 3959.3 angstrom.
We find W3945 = 0.06 mag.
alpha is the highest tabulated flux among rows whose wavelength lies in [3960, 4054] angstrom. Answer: 35.99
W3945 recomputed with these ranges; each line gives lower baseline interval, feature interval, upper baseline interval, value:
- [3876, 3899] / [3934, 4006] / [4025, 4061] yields 0.123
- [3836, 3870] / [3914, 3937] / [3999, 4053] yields 0.238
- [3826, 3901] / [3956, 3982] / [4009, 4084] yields 0.374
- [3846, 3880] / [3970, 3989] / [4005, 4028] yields 0.290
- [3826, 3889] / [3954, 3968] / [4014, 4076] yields 0.297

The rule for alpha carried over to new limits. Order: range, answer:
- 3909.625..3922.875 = 29.21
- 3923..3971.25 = 28.52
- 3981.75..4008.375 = 33.87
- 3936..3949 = 26.87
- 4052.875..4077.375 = 34.26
